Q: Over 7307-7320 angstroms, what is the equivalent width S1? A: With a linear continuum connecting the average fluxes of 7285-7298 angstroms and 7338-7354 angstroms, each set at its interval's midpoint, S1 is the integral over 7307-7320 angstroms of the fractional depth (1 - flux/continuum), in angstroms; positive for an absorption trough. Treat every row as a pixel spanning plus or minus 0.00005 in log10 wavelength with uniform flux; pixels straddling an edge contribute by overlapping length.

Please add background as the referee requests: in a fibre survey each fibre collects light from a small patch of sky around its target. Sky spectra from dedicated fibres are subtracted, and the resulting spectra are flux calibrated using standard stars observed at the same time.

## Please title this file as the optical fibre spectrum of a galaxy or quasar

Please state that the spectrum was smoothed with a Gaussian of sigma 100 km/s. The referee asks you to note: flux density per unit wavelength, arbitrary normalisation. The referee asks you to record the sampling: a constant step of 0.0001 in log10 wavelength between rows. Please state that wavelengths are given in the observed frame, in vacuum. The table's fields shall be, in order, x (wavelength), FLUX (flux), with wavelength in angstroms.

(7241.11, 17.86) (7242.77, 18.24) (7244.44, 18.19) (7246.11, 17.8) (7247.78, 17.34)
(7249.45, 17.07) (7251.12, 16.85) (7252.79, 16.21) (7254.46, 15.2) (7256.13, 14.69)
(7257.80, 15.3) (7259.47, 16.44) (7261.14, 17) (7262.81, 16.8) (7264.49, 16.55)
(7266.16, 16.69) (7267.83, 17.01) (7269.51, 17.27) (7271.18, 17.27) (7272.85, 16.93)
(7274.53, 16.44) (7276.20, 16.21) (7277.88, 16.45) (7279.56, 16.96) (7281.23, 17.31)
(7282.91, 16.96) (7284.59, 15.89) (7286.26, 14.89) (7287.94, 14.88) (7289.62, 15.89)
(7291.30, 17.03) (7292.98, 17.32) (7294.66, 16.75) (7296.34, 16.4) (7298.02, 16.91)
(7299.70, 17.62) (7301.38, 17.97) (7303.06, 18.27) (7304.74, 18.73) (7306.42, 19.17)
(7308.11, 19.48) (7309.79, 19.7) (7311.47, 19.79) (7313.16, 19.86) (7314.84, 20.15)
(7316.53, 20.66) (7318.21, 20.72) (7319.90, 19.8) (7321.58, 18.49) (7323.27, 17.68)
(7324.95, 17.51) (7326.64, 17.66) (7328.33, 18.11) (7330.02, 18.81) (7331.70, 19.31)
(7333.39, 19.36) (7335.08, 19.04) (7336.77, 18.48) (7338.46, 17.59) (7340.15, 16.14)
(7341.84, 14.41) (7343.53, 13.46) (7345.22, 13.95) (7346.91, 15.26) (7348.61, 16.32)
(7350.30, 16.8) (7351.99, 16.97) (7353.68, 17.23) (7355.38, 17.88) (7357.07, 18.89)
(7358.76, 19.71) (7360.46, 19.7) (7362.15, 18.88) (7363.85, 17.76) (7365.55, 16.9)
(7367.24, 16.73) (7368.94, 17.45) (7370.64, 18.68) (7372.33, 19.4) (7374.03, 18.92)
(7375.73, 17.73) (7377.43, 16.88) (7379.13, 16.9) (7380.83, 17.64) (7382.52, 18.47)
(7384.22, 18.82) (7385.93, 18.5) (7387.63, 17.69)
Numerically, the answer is -3.2 angstroms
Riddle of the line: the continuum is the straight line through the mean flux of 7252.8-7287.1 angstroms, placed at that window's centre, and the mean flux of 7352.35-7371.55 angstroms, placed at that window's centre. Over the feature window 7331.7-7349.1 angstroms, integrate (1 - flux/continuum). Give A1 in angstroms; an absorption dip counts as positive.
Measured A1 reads 1.2 angstroms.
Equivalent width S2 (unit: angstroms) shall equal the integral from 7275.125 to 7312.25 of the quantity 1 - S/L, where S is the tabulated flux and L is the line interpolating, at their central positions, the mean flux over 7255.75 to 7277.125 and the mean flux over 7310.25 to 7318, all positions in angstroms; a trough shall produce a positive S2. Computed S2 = 2.6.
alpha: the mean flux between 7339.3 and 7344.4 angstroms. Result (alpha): 14.7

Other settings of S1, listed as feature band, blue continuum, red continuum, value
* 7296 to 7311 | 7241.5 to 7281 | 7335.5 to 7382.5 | -1.19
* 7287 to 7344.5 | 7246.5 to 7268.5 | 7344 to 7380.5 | -3.33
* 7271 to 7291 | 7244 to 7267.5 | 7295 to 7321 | 1.57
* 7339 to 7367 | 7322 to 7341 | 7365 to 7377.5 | 1.75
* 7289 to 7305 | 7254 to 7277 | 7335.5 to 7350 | -1.05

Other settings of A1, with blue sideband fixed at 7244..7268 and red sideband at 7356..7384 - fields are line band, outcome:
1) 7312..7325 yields -1.5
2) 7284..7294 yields 0.6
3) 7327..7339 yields -0.7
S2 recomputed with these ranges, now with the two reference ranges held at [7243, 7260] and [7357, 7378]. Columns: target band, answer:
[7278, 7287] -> 0.3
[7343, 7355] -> 1.4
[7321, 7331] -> -0.2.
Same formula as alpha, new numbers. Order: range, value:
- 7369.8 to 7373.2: 19.1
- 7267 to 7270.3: 17.1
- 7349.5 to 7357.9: 17.6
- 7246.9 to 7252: 17.1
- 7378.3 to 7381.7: 17.3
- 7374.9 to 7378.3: 17.3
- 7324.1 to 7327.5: 17.6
